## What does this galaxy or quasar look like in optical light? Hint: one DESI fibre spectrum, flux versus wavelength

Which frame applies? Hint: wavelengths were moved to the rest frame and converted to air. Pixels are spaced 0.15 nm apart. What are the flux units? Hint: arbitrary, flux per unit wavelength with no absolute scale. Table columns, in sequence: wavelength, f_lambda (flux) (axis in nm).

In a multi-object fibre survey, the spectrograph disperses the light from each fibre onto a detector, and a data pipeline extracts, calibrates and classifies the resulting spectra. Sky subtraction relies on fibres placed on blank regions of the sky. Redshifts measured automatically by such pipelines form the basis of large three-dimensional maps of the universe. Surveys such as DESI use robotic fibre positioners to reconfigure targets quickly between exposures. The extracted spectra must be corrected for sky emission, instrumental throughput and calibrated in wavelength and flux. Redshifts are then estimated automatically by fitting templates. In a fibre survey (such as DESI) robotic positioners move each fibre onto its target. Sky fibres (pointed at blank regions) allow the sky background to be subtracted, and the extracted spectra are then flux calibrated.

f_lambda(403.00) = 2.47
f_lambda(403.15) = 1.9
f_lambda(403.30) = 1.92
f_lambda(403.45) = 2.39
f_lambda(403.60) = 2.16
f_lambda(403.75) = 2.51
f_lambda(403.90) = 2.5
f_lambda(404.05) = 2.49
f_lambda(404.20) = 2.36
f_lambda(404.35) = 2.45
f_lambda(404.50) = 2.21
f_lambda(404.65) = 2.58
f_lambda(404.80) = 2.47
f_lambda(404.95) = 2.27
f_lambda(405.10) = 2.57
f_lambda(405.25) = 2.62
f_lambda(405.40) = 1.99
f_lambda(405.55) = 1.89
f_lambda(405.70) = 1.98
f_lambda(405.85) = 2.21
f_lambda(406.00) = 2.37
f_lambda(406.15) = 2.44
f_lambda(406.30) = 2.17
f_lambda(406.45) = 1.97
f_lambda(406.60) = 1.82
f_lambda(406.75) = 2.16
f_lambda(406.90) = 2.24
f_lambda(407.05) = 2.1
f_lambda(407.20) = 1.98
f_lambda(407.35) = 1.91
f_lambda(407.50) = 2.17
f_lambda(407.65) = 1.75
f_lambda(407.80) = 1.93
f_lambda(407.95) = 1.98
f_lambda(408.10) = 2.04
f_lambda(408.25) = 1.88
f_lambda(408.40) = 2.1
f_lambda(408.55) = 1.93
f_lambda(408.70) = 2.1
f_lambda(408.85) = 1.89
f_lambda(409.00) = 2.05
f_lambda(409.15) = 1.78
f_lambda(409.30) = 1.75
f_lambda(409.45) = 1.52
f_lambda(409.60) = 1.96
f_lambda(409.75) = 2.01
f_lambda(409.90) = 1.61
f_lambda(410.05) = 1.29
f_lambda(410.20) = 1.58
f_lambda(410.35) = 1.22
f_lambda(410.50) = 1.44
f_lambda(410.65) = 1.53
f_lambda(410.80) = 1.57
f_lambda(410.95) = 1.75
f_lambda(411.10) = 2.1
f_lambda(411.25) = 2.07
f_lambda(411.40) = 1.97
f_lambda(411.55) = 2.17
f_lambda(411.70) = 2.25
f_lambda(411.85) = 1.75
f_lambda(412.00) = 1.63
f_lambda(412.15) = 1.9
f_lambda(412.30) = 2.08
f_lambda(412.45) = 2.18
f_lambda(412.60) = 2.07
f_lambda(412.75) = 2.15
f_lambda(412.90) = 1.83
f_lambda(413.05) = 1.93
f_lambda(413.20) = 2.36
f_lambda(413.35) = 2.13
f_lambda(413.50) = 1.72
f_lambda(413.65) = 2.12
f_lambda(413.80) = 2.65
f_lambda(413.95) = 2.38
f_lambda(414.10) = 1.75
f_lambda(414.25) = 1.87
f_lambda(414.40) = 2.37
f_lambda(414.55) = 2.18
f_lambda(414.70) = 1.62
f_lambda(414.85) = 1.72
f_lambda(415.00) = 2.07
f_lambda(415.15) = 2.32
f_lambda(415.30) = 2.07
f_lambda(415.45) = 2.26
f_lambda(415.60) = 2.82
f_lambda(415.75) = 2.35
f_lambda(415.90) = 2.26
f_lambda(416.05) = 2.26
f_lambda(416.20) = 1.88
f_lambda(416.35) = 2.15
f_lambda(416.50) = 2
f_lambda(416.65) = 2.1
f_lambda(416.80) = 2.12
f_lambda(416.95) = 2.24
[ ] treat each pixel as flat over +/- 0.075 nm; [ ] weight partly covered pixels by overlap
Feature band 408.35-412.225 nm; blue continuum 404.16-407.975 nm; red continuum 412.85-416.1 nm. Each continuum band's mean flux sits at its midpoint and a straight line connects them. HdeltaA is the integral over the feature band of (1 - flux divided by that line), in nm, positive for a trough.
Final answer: 0.64 nm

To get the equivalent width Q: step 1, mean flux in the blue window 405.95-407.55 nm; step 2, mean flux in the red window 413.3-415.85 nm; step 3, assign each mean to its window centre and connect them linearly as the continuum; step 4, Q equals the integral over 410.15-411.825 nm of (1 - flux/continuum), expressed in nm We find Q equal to 0.27 nm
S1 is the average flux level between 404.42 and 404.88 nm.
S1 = 2.42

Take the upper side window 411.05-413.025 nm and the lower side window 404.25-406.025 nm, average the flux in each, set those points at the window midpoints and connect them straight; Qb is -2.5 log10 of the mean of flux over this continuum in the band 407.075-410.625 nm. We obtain 0.18 mag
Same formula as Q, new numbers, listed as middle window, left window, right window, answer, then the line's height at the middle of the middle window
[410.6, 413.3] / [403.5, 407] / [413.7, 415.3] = 0.22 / 2.14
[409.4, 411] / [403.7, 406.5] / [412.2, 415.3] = 0.43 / 2.17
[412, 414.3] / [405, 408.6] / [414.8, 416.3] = 0.12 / 2.18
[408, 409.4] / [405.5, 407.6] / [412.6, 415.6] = 0.11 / 2.1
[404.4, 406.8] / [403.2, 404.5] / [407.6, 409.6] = -0.07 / 2.17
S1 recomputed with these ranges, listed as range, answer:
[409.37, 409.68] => 1.74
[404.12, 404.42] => 2.41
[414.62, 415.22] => 1.93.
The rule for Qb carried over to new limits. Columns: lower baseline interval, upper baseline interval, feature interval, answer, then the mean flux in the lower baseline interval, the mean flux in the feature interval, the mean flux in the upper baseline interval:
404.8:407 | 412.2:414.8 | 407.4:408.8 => 0.10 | 2.2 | 1.98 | 2.08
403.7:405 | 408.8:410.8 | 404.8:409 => -0.02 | 2.43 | 2.1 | 1.66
